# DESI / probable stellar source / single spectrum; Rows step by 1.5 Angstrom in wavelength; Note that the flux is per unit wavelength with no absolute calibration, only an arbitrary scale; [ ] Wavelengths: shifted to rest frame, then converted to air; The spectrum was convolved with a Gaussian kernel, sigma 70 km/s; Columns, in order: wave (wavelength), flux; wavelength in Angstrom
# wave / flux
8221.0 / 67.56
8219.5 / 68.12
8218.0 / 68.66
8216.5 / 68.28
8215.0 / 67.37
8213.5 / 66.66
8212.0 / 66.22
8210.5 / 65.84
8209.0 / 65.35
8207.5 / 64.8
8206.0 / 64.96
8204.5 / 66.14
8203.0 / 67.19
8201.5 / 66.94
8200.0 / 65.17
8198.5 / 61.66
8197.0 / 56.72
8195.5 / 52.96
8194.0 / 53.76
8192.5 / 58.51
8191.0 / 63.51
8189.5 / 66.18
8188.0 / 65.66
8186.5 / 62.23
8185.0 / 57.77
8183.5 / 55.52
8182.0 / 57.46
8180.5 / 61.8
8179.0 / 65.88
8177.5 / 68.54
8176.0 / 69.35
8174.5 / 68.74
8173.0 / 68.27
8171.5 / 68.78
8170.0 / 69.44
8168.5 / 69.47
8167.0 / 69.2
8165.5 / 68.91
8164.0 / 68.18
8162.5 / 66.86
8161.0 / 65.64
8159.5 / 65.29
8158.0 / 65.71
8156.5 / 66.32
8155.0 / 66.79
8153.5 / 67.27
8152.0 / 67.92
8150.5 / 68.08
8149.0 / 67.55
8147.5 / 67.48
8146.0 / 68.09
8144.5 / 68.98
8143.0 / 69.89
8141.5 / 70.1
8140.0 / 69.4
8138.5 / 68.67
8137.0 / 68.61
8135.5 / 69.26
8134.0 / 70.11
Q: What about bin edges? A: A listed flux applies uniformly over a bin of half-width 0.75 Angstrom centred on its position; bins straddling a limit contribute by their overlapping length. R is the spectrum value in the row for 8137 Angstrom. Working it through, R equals 68.61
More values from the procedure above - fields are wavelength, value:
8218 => 68.66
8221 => 67.56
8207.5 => 64.8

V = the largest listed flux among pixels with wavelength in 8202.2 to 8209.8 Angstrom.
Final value 67.19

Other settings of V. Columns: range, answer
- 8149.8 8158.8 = 68.08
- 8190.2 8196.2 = 63.51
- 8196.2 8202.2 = 66.94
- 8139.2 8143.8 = 70.1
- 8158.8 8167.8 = 69.2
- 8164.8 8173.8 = 69.47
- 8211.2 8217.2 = 68.28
